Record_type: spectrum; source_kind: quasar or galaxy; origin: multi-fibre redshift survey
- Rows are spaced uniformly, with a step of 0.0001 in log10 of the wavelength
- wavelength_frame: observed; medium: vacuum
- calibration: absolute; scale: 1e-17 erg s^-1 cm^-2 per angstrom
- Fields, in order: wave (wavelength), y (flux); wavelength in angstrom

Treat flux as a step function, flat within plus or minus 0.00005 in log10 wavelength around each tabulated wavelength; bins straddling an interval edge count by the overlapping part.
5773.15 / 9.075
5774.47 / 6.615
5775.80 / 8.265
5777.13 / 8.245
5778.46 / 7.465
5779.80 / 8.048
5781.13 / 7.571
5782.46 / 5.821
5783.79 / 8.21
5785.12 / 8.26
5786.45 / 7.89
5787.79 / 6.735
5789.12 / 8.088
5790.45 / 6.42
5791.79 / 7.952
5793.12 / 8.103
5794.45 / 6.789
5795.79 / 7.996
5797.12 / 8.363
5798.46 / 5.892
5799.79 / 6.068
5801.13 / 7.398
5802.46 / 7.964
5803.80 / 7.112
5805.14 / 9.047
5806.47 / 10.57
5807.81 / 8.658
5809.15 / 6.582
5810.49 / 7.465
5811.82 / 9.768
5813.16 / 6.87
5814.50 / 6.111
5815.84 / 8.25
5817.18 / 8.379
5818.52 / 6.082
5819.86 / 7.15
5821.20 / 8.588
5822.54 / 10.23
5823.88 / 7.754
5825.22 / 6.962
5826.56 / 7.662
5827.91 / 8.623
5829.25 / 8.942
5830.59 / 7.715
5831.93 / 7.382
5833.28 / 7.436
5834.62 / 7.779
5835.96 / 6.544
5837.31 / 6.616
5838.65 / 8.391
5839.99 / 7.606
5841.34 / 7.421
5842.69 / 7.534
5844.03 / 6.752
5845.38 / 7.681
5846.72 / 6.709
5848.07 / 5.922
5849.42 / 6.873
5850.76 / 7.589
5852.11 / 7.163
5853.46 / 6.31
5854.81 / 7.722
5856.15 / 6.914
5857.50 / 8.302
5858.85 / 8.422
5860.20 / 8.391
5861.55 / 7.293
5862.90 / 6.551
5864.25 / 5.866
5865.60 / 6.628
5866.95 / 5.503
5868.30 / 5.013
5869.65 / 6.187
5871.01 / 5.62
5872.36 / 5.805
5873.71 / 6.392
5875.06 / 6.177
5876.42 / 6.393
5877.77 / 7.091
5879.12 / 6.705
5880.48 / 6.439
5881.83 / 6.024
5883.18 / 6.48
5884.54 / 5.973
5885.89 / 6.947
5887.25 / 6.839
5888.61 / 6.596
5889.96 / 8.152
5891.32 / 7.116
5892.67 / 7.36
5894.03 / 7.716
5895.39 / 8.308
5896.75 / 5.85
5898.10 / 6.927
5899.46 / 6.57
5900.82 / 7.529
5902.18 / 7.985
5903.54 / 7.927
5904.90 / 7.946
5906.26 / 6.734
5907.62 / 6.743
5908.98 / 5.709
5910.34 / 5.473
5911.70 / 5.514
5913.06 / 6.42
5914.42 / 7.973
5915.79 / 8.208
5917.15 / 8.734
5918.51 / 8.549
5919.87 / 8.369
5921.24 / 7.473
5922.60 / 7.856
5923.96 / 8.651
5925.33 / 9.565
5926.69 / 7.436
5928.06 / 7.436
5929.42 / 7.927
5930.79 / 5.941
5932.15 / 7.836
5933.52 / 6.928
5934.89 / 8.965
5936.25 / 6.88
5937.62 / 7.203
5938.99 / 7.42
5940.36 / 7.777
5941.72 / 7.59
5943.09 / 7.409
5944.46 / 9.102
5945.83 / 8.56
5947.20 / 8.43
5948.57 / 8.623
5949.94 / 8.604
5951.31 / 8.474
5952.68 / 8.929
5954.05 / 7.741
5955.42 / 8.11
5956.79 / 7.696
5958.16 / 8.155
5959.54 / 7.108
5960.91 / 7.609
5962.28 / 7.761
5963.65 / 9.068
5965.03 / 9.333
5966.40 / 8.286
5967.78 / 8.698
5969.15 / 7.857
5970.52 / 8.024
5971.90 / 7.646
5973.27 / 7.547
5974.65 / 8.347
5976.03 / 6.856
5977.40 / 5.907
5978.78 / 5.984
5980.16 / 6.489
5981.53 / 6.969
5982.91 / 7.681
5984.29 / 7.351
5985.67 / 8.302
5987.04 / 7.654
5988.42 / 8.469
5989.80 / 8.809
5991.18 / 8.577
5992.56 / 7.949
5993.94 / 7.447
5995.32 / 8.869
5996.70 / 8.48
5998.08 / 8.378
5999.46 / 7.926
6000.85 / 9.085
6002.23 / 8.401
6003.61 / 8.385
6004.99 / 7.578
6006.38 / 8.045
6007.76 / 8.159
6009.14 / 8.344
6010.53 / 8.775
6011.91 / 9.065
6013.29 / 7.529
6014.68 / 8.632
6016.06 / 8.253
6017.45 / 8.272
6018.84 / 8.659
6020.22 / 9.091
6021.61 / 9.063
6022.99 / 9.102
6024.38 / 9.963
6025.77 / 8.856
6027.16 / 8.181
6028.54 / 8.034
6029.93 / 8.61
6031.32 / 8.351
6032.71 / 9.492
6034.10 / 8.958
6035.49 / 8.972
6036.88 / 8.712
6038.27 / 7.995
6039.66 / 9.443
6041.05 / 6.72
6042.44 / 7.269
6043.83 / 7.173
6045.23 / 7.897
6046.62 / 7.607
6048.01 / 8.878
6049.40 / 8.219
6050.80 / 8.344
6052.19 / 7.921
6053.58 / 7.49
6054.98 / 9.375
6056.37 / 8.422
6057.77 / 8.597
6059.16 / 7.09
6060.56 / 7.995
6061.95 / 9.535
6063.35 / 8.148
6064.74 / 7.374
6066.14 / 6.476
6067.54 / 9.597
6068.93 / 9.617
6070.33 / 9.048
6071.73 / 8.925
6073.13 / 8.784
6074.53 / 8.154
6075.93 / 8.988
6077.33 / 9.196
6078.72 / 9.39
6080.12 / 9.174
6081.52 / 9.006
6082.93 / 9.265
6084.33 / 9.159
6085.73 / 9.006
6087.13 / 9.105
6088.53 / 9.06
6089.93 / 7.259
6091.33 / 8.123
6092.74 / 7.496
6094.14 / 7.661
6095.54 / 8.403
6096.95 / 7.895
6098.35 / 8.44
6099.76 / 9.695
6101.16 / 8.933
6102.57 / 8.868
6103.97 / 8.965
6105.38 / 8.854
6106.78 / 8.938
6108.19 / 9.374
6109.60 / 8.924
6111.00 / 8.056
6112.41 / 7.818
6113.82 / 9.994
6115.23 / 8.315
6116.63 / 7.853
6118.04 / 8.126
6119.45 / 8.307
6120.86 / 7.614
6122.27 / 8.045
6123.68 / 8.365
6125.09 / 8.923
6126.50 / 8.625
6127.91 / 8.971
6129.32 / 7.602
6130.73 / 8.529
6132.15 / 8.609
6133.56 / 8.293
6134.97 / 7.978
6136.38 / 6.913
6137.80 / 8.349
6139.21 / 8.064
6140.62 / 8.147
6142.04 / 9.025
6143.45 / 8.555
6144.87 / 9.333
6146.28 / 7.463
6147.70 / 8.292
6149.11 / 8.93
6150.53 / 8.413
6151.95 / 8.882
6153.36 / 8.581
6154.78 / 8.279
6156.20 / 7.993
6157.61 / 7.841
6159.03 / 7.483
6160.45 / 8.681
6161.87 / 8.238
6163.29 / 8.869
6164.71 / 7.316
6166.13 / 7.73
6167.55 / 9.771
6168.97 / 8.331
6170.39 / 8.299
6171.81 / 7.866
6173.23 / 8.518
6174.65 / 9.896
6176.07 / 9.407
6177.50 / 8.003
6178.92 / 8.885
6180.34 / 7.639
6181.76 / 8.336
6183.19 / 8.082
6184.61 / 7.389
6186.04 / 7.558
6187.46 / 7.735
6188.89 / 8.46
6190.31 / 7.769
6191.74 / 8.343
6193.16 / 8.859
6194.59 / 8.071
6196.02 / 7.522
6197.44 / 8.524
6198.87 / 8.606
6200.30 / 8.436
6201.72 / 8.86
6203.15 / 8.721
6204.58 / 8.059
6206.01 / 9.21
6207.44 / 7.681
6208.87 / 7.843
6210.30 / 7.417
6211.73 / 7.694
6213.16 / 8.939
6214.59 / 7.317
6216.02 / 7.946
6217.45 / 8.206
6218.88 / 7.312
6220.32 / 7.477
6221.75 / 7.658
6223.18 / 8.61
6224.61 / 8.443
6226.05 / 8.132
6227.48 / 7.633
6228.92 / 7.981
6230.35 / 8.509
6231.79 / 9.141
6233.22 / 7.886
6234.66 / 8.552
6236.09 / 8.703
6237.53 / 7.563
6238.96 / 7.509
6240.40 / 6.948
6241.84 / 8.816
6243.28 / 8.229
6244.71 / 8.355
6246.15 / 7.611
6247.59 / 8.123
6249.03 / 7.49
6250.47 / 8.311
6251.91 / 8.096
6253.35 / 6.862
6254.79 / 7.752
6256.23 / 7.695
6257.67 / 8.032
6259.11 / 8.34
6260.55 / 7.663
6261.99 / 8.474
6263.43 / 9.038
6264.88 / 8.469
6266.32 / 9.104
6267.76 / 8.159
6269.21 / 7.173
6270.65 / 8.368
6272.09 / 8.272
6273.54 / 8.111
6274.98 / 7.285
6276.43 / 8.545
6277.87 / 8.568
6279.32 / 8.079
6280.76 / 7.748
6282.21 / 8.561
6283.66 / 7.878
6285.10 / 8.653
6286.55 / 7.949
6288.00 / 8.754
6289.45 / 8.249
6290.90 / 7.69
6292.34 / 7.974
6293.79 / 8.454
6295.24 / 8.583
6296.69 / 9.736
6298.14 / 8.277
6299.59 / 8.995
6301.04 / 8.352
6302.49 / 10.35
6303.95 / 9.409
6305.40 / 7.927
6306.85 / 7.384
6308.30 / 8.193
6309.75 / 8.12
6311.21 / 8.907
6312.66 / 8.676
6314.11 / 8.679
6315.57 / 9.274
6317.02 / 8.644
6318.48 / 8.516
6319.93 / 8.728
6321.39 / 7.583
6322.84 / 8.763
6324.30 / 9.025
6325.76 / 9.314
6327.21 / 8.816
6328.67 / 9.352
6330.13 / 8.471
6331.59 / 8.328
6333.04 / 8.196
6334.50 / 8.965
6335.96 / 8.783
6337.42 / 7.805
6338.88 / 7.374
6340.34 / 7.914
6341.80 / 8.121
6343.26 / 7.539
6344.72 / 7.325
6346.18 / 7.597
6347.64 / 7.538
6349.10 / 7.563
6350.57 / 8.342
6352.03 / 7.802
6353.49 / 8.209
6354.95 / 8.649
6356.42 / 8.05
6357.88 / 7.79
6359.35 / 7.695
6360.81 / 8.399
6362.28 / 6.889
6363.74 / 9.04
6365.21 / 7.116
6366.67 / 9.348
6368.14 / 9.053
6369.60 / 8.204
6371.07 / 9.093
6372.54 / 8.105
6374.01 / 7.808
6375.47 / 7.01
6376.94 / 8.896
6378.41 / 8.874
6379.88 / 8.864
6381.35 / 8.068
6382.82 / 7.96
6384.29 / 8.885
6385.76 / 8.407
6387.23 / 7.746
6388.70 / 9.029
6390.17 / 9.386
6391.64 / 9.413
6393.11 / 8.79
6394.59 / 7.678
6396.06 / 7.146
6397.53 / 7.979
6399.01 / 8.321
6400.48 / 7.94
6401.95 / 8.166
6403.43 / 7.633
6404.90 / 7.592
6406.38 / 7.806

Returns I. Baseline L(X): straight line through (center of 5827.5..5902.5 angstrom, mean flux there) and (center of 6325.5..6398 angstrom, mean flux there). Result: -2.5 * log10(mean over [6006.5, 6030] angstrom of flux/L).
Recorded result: -0.17 mag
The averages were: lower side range 7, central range 8.61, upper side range 8.25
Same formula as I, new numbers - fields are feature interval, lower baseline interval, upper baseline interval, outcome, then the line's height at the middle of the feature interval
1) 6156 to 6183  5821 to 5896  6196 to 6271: -0.06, 7.93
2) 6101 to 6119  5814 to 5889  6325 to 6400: -0.13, 7.67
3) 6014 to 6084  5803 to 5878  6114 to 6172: -0.07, 8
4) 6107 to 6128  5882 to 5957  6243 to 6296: -0.08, 7.87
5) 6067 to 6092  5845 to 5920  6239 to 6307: -0.18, 7.58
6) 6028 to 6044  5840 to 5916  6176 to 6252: -0.12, 7.45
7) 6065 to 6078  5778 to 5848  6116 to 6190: -0.07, 8.13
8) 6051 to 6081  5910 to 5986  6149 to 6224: -0.07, 8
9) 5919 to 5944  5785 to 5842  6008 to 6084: 0.05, 8.12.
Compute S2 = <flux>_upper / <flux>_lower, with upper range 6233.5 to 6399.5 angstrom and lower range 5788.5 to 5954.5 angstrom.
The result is 1.1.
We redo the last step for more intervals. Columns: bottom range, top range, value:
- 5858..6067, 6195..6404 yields 1.06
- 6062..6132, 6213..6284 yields 0.94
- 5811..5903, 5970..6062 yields 1.14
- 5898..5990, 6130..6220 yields 1.07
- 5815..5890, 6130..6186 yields 1.17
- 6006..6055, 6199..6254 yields 0.96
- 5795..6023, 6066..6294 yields 1.09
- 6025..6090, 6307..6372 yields 0.98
